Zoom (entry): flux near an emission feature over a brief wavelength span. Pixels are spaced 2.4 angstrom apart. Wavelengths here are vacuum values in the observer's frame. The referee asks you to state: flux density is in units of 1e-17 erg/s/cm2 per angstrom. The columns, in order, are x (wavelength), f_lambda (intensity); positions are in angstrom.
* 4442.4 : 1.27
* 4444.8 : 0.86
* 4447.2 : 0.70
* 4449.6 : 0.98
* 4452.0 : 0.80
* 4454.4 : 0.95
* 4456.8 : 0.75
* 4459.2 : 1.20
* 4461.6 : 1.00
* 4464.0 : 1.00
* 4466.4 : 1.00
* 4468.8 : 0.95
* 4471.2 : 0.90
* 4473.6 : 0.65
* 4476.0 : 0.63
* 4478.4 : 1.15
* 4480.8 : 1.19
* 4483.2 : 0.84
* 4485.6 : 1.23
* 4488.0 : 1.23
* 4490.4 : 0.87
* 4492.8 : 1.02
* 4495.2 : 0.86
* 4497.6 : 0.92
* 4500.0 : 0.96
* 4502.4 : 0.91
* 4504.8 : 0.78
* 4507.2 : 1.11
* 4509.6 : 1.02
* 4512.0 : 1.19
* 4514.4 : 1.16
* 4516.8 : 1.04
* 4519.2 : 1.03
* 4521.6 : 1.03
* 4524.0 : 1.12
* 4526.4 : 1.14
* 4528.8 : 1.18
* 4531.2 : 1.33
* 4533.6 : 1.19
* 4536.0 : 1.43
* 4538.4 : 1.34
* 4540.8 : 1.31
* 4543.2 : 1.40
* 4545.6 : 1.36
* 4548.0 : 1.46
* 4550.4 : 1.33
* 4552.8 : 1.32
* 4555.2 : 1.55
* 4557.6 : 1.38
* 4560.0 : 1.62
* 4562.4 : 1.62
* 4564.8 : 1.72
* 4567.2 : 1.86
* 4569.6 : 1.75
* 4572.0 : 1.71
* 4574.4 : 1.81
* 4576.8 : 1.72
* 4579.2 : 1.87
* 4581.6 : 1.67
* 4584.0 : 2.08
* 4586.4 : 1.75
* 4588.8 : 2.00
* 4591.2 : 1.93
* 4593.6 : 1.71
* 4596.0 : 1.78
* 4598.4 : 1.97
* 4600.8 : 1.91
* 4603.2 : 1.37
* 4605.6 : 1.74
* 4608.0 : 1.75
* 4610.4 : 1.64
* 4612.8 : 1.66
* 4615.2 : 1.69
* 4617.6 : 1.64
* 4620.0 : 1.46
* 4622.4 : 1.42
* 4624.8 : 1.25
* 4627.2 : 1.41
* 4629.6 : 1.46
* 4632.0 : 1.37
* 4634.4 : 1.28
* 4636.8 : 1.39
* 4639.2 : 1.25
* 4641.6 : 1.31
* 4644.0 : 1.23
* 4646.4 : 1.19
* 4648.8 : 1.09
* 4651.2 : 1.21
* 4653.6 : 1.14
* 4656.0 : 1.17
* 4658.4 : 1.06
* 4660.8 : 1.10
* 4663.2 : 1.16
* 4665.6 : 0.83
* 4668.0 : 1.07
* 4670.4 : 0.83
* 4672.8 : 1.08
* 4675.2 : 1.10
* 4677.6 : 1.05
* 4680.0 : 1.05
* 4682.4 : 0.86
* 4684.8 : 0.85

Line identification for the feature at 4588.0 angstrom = C IV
